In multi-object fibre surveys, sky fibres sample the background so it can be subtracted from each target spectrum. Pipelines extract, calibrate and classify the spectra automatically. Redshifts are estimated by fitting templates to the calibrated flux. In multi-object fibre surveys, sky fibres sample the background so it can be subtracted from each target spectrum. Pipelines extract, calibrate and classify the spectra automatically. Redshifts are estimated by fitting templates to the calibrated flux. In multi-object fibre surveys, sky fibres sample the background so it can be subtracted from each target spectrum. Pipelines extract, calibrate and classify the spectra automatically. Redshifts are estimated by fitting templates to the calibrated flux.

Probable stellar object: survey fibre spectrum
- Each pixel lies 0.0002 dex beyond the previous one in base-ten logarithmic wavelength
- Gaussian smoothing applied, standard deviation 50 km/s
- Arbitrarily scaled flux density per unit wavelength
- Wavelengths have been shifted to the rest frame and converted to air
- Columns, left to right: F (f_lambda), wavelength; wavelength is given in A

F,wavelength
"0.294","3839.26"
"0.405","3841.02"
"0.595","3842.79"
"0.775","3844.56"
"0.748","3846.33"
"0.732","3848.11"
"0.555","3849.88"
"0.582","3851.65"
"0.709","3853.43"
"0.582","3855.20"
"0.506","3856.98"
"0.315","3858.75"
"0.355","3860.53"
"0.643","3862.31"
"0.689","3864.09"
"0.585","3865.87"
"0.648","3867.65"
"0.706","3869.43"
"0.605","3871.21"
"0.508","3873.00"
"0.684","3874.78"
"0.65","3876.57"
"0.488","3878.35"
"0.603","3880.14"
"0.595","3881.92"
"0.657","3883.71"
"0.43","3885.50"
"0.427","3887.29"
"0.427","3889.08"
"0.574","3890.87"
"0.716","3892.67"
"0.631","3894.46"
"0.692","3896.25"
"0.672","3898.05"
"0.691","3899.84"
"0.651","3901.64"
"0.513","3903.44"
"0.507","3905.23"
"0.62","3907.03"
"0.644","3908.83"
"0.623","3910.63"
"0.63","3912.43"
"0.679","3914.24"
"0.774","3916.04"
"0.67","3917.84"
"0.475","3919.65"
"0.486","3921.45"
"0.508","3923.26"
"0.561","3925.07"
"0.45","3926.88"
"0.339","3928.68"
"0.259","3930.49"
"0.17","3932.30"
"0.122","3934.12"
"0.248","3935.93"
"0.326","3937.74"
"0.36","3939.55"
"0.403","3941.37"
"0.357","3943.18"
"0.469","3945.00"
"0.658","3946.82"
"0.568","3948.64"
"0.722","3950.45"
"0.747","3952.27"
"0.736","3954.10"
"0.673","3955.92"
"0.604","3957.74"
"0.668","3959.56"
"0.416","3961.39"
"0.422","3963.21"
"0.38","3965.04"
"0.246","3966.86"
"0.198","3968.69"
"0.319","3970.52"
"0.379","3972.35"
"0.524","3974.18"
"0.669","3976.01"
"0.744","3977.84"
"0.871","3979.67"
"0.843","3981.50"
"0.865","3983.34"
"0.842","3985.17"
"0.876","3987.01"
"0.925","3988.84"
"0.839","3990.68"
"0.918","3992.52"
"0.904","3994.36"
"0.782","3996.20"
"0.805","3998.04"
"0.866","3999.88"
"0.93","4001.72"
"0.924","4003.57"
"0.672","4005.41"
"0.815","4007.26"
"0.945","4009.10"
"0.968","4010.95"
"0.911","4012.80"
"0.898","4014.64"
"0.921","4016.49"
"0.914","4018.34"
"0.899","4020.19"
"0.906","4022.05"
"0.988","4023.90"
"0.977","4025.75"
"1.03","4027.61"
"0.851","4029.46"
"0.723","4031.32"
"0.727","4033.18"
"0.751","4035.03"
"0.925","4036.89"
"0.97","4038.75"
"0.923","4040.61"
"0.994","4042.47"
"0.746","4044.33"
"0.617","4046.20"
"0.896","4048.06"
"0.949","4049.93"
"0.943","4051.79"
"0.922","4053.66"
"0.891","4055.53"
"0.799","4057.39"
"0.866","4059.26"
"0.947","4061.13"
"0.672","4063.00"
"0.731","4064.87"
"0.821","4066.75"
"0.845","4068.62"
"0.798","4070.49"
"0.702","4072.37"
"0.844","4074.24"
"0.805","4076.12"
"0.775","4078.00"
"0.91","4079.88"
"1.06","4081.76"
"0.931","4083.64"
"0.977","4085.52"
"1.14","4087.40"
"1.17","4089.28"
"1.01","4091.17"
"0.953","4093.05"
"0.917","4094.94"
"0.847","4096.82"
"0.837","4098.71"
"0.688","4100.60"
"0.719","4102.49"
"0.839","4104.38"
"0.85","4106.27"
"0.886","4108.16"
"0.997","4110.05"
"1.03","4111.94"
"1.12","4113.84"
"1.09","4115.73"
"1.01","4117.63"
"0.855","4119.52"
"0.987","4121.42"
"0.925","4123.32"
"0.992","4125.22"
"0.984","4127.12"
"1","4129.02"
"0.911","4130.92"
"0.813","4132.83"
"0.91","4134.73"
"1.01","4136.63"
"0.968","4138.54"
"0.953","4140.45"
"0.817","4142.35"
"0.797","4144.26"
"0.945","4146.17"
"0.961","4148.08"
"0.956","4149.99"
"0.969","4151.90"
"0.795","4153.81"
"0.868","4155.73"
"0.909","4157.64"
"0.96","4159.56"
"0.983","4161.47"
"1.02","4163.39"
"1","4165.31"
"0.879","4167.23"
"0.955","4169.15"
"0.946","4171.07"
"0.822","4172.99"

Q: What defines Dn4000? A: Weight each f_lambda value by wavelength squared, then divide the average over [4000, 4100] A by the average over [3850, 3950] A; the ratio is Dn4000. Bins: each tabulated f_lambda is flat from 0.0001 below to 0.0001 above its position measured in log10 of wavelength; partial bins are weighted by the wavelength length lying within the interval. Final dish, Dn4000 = 1.78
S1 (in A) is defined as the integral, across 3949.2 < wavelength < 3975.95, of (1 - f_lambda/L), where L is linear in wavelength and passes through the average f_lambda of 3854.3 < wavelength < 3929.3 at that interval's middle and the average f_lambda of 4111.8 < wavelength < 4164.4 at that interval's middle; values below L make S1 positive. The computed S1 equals 6.8 A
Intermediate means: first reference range 0.577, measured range 0.508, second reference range 0.946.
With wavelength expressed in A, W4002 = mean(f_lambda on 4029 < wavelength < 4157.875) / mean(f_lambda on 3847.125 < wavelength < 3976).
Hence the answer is 1.68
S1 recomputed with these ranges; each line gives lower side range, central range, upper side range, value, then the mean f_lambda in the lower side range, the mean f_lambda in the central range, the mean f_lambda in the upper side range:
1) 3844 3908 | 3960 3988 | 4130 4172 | 5.47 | 0.595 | 0.576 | 0.924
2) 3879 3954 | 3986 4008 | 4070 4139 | -4.90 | 0.53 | 0.855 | 0.927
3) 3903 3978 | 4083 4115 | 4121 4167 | -3.91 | 0.494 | 0.937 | 0.933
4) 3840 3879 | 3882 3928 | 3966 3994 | 2.75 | 0.593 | 0.587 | 0.676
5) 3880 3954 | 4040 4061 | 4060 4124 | -1.45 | 0.529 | 0.87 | 0.903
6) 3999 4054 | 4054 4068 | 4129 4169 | 1.11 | 0.883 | 0.823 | 0.924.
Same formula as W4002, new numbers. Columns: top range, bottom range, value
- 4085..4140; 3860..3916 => 1.57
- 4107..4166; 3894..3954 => 1.81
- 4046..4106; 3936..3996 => 1.44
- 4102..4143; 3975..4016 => 1.10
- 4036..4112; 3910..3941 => 1.96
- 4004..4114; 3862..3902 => 1.46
